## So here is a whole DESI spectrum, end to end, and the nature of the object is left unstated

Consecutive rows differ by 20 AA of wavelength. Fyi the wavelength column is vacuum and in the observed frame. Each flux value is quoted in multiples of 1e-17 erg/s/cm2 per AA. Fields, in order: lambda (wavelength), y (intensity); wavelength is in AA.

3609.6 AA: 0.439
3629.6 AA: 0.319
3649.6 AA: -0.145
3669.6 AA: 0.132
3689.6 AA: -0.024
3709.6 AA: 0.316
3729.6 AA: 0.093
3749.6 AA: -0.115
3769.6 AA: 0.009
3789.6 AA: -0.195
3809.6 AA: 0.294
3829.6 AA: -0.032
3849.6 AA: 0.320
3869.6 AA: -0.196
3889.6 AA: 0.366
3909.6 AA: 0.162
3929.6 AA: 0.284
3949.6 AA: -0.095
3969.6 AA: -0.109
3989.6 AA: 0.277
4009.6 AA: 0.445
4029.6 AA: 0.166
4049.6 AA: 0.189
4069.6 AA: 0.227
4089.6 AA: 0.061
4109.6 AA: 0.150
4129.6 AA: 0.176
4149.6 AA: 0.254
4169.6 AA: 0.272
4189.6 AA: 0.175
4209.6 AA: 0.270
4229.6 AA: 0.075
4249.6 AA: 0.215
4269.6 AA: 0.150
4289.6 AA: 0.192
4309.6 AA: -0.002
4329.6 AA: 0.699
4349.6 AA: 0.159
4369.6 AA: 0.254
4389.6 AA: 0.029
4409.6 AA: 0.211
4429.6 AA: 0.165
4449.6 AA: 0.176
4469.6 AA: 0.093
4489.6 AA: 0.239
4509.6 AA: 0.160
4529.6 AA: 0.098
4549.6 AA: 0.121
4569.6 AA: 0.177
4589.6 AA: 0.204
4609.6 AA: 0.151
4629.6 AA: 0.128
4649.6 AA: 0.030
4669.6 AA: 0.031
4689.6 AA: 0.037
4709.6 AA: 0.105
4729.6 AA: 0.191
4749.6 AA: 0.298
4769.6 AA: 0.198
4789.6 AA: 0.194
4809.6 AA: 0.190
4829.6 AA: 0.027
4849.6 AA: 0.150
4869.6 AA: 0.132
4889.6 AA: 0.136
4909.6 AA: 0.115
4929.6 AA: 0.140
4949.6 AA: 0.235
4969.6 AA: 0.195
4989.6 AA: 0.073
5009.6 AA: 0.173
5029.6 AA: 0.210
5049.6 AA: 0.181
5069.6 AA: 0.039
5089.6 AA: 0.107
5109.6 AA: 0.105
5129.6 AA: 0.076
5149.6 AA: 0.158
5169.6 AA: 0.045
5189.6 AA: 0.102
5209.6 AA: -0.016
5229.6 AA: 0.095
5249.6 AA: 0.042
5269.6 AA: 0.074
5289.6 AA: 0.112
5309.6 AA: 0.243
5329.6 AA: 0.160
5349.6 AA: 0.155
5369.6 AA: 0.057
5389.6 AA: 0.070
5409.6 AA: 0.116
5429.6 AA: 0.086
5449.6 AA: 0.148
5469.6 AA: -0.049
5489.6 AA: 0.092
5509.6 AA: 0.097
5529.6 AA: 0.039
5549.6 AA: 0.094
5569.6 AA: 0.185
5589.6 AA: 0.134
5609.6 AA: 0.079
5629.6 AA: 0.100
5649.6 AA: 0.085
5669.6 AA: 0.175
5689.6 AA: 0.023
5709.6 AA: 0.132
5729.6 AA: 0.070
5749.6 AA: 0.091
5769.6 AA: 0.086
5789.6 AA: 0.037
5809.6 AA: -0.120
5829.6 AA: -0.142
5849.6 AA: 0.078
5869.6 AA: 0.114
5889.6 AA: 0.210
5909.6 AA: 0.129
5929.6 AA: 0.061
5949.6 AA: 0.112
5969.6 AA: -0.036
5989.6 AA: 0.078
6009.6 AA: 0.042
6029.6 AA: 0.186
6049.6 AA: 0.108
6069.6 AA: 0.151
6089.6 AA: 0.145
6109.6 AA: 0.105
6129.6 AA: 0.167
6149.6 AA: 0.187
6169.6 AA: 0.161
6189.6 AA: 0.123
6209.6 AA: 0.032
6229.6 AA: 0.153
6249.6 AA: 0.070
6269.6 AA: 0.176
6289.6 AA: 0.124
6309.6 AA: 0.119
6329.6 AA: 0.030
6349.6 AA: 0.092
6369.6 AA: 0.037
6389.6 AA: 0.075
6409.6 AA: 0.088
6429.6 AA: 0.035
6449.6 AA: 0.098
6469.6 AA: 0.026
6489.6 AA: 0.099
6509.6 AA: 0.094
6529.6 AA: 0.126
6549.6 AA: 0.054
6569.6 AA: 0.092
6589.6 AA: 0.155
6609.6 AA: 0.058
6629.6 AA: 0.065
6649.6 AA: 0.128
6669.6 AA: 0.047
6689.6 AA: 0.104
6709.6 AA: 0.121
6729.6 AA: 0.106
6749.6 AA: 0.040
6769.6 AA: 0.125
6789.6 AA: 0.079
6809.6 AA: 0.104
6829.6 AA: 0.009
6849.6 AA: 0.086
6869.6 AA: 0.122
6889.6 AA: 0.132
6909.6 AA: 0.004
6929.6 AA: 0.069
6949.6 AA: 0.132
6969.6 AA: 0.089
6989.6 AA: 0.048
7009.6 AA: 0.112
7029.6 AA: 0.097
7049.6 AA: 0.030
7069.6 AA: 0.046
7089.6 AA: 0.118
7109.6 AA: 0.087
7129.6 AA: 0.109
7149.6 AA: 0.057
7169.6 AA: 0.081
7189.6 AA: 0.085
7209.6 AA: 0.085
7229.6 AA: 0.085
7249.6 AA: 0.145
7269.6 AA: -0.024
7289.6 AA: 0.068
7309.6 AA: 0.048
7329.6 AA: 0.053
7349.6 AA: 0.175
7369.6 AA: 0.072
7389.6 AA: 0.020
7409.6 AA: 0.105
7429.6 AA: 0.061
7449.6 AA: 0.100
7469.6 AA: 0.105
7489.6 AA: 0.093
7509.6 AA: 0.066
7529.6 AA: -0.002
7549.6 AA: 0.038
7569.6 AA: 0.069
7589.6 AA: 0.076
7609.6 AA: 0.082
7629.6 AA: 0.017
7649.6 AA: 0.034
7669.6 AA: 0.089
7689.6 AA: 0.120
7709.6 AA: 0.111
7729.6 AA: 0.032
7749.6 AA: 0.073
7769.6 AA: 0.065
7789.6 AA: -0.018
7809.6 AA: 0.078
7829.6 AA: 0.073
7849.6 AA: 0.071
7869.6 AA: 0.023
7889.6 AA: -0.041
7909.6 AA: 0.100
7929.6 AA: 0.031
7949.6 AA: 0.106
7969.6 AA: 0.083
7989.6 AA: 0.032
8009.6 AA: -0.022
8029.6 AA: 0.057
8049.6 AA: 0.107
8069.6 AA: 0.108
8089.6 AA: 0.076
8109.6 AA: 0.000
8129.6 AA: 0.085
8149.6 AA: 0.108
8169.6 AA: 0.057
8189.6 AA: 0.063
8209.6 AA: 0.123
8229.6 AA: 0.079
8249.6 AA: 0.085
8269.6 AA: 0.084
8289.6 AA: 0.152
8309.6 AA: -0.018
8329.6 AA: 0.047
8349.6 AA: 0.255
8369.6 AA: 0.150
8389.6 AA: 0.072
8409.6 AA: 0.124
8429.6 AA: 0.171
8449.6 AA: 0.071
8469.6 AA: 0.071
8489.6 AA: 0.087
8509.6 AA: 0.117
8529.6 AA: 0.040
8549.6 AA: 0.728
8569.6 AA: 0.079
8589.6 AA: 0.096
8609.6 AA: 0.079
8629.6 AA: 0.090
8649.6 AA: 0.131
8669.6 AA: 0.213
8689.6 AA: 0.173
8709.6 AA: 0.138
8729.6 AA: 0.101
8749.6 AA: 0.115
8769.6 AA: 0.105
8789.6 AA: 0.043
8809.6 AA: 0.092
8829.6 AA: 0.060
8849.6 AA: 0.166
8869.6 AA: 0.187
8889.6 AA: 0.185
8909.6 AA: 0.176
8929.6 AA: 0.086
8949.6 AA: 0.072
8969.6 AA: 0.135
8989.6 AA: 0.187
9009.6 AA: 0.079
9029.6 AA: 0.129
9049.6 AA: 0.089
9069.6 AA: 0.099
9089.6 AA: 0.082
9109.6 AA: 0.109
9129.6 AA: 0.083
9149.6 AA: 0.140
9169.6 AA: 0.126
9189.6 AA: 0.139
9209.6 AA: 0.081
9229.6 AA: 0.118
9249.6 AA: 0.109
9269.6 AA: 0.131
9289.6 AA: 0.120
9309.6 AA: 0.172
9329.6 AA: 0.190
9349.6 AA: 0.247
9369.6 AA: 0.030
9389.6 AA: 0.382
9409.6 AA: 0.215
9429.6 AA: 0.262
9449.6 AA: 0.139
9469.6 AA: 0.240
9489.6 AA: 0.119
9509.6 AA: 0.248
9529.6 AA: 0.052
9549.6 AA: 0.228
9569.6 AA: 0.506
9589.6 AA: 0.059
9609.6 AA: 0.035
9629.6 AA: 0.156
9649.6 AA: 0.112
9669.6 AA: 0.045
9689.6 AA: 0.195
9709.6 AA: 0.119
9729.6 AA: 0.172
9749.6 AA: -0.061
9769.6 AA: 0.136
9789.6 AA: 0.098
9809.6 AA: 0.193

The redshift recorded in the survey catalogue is 1.293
